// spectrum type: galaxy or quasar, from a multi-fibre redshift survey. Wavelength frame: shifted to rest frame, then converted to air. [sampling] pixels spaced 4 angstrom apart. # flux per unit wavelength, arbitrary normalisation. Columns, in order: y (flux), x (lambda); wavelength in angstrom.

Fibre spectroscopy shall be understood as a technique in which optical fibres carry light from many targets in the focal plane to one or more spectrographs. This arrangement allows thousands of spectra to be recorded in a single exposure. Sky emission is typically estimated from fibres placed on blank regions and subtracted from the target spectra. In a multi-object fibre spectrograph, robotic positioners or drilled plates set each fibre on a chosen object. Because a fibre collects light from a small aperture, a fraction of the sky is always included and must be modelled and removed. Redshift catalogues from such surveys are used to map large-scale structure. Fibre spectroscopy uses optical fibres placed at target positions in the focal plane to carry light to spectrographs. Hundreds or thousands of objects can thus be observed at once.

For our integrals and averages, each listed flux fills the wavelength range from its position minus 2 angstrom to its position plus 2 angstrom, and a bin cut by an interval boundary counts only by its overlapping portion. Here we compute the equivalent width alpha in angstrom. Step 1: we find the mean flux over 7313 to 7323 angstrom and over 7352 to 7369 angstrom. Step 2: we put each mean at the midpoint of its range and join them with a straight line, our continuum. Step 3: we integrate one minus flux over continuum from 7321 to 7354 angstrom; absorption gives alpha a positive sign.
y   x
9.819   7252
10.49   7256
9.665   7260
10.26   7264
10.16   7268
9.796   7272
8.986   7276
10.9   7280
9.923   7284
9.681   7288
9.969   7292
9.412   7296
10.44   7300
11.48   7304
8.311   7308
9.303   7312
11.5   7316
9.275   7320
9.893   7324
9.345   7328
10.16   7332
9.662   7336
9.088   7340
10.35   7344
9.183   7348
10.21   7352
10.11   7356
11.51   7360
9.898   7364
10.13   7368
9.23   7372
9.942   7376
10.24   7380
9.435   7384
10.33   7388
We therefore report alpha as 1.9 angstrom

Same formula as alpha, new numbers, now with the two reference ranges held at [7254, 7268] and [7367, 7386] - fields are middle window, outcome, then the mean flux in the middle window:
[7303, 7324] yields 0.2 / 9.89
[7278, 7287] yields -0.2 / 10.3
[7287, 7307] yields -0.2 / 10.1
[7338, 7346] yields 0.1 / 9.72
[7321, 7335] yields 0.3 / 9.75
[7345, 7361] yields -0.5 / 10.2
